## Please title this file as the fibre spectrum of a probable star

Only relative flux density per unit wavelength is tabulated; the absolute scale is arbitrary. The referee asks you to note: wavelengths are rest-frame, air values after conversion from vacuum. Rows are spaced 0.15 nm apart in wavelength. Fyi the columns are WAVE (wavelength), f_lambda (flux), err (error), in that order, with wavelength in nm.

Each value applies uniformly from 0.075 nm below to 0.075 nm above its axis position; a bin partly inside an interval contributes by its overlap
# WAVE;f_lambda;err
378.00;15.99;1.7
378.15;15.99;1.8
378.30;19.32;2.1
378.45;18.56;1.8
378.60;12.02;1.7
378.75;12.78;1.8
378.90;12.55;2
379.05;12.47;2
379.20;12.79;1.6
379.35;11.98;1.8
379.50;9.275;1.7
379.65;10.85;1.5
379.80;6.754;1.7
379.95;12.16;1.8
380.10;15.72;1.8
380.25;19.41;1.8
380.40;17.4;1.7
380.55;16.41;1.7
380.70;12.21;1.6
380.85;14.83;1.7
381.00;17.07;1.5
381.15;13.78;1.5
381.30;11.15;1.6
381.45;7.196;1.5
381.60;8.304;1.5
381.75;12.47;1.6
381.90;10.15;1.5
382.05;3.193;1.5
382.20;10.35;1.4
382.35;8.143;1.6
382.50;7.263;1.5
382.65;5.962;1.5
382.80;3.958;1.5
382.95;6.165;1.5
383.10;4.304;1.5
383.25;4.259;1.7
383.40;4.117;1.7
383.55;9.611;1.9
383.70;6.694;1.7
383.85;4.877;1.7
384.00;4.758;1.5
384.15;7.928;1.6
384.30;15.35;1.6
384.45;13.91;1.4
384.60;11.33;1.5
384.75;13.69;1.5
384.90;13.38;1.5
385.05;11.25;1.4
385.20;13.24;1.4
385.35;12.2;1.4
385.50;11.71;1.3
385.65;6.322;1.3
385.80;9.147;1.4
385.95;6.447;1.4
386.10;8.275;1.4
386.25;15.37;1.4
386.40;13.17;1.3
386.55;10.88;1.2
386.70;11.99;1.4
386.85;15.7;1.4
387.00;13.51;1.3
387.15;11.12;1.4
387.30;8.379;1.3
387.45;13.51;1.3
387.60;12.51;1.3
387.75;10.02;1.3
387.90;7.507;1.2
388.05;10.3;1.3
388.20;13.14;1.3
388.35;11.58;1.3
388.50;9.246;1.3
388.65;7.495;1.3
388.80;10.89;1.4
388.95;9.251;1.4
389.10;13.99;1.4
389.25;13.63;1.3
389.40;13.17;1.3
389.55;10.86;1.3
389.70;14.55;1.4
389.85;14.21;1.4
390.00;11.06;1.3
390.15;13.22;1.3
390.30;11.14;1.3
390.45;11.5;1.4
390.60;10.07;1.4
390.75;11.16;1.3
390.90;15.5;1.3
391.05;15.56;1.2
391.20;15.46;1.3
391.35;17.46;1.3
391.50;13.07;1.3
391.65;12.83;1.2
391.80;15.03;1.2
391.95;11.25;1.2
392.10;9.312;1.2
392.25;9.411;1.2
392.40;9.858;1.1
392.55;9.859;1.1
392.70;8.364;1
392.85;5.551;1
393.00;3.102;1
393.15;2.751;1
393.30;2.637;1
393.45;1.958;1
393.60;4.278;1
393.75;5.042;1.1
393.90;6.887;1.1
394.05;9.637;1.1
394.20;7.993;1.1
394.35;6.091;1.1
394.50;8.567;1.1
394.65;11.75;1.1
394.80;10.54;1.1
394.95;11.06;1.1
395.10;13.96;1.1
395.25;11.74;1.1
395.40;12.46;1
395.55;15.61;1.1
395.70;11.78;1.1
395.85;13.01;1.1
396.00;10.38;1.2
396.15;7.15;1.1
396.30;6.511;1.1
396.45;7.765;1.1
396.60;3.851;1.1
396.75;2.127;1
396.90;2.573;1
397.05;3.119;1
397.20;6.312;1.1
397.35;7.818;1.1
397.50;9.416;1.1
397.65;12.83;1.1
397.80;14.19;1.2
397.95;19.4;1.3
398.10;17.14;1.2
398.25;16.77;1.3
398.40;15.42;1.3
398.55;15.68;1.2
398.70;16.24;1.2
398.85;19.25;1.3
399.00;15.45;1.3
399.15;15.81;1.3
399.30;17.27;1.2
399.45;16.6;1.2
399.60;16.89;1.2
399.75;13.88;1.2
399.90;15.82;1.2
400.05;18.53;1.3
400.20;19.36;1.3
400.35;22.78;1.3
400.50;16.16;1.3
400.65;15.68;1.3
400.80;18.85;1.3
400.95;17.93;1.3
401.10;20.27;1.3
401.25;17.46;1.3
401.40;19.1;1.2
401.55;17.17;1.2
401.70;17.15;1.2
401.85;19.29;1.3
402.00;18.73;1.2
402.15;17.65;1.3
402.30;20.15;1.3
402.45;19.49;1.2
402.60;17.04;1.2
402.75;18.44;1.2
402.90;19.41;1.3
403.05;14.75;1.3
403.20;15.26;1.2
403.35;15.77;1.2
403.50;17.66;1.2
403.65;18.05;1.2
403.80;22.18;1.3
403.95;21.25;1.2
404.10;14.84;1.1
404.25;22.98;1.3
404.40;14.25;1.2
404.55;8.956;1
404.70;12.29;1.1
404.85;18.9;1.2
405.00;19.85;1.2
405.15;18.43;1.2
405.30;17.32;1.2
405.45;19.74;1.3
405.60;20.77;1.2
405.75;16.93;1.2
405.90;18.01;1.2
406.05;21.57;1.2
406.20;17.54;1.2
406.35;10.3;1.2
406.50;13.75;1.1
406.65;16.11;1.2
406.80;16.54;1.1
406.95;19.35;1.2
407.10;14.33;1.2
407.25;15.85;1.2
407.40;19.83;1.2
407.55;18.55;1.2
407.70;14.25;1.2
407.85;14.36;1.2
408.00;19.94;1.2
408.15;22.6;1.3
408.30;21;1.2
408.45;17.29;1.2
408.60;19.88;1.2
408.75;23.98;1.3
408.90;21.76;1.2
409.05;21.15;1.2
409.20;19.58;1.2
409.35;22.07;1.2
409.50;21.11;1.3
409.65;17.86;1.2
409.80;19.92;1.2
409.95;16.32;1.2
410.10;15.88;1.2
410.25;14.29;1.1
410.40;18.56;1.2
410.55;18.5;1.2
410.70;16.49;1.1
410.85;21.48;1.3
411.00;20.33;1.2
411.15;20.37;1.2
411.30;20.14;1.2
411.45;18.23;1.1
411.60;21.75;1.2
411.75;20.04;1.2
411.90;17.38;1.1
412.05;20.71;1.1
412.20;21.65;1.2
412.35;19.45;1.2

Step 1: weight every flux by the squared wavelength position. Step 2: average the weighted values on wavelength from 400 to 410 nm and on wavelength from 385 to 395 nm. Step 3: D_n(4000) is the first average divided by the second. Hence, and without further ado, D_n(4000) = 1.87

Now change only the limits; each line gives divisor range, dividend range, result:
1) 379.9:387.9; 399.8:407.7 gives 1.84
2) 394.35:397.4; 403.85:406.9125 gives 2.03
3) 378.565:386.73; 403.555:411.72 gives 1.98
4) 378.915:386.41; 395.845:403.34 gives 1.56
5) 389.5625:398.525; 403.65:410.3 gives 1.89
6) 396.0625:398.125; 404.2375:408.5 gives 2.15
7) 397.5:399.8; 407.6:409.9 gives 1.30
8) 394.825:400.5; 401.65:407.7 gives 1.40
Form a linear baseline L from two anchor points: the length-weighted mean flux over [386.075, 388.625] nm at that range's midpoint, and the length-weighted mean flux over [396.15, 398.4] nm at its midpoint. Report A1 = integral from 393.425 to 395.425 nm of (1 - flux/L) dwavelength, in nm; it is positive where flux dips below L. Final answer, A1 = 0.24 nm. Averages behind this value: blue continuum 11.5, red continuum 9.41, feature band 8.79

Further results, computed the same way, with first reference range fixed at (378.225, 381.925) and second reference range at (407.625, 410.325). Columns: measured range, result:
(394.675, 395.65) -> 0.225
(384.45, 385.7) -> 0.201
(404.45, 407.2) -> 0.261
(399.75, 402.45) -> -0.125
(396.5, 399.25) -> 0.815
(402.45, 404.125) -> 0.004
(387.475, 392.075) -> 0.895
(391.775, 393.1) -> 0.585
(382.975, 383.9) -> 0.545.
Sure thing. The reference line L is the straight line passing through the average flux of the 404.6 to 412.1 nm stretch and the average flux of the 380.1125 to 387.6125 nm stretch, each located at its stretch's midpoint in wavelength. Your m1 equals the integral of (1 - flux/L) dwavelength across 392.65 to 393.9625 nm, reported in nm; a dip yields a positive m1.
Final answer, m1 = 0.89 nm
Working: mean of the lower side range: 10.5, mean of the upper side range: 18.4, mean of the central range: 4.41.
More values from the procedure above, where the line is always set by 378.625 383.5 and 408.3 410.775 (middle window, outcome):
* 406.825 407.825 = 0.08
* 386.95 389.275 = 0.31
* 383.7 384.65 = 0.17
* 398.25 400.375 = -0.12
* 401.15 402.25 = -0.09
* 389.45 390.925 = 0.11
